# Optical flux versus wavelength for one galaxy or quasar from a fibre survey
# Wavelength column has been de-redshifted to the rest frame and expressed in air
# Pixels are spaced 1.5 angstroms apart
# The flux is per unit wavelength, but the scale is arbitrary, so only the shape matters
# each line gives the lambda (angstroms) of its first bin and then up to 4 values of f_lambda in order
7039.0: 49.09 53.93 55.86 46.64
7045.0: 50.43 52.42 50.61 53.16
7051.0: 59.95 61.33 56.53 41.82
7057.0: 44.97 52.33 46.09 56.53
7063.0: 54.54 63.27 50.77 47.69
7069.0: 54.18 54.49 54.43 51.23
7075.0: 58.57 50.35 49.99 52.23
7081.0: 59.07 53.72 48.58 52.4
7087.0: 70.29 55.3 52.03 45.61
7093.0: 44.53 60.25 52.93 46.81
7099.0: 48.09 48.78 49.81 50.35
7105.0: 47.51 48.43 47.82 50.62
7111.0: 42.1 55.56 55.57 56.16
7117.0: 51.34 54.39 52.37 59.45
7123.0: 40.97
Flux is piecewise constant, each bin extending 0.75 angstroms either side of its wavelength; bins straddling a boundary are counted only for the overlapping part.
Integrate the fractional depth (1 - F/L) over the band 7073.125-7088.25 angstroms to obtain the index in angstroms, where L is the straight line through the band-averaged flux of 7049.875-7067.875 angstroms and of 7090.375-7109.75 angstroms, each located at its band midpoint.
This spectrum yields -1.08 angstroms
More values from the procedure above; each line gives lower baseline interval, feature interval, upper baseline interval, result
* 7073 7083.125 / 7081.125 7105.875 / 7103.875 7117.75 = 0.2 angstroms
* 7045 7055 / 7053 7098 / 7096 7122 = 0.3 angstroms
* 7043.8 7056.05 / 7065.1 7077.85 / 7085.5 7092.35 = 0.4 angstroms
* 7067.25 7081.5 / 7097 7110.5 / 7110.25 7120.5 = 1.1 angstroms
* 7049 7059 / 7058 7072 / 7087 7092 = 0.0 angstroms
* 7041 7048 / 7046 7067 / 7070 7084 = -0.4 angstroms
